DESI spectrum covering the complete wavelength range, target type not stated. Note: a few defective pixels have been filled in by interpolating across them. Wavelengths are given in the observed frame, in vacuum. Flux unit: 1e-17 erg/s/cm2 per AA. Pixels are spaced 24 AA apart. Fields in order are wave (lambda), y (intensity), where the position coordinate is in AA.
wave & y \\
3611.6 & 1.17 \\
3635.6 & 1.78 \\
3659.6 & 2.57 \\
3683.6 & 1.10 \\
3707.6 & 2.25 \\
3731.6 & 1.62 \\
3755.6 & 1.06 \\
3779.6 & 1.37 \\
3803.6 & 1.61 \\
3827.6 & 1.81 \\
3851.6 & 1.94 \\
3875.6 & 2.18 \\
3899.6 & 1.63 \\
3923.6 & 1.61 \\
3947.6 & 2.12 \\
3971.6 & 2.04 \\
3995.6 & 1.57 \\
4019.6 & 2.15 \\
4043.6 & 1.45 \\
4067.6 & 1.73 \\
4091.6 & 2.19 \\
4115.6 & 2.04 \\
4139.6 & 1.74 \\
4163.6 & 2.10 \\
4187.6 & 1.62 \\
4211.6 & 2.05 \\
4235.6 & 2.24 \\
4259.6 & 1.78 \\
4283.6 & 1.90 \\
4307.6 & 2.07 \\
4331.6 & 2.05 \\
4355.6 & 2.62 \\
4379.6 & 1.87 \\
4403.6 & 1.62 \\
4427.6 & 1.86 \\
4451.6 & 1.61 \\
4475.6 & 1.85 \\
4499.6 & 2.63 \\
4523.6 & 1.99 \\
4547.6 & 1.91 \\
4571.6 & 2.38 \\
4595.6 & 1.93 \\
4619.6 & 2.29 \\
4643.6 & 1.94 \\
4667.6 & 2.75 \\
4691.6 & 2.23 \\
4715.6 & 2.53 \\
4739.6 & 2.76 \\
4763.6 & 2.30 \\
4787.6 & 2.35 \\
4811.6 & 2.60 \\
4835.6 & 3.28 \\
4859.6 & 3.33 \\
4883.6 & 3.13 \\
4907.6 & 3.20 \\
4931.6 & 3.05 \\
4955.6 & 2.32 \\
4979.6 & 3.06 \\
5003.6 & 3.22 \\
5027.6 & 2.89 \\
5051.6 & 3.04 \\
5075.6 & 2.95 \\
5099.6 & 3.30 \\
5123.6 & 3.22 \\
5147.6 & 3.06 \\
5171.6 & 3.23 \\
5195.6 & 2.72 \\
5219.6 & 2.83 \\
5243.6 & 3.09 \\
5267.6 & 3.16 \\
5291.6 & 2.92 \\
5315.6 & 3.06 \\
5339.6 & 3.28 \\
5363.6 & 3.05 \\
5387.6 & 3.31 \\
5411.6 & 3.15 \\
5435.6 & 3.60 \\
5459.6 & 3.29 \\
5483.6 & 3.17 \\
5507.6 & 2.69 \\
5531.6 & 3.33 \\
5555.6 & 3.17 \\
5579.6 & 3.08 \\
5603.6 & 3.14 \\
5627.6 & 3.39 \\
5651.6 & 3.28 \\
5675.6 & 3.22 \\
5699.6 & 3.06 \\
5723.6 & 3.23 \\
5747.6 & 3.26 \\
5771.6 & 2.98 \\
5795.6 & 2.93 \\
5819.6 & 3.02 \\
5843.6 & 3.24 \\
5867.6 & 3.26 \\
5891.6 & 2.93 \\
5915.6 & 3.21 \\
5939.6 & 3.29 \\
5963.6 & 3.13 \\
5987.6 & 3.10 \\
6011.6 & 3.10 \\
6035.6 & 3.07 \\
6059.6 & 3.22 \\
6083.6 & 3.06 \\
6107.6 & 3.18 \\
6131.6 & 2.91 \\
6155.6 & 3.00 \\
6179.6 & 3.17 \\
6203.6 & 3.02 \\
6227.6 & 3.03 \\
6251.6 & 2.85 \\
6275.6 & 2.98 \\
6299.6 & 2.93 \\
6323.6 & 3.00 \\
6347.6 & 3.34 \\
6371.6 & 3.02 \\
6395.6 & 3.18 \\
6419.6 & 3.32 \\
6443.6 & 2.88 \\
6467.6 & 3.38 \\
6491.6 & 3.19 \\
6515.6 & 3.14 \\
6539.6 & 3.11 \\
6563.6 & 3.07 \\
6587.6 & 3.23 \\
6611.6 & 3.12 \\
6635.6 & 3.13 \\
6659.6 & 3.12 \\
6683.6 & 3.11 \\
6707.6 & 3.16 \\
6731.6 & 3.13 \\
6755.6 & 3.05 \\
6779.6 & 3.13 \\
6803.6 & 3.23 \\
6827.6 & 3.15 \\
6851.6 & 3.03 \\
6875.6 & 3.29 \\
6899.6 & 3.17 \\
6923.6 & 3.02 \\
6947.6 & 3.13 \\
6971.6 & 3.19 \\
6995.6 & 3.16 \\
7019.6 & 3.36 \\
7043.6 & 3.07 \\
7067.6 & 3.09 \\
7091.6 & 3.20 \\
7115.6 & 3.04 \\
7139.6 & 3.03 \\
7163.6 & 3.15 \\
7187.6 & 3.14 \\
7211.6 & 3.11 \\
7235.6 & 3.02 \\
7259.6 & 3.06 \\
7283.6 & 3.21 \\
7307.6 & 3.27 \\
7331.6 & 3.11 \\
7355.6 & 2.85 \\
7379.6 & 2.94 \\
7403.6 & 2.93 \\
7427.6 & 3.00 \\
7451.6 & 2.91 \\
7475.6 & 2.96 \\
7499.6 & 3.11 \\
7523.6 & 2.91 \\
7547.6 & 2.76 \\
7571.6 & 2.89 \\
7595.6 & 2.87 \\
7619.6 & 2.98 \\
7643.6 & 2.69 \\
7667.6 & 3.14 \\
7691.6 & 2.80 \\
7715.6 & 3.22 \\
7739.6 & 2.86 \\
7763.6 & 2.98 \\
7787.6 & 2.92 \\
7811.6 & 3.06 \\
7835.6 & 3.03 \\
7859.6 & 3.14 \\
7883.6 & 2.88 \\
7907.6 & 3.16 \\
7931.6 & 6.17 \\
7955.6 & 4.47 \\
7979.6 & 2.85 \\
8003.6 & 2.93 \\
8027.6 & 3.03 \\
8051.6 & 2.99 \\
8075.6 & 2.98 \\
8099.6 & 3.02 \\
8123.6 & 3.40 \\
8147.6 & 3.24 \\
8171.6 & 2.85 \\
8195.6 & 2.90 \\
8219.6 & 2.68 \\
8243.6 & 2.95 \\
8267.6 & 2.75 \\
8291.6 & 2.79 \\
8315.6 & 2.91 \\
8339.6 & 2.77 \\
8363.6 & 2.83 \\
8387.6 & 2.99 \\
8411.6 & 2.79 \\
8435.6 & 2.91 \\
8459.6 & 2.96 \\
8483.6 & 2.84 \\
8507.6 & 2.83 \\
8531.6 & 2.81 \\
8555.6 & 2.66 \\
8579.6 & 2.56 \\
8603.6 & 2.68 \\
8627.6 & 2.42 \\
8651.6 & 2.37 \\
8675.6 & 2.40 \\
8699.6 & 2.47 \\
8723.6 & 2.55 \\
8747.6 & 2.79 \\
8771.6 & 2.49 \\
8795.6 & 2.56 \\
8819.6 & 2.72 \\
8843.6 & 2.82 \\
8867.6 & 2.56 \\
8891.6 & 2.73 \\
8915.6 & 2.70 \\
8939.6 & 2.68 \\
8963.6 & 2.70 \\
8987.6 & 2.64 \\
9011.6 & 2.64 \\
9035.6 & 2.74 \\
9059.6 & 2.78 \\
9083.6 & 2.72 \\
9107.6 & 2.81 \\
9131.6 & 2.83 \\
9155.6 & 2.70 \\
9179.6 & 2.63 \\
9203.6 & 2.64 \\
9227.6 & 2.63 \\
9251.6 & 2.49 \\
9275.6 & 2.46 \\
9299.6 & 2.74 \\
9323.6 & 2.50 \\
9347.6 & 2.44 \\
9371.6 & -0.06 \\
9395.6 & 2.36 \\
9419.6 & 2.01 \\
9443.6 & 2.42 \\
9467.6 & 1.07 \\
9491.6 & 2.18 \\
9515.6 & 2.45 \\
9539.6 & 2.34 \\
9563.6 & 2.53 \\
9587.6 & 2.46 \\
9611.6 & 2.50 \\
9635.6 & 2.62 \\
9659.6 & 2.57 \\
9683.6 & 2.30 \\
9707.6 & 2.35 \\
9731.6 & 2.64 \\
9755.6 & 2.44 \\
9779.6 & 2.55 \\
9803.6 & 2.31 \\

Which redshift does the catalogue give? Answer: 0.209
